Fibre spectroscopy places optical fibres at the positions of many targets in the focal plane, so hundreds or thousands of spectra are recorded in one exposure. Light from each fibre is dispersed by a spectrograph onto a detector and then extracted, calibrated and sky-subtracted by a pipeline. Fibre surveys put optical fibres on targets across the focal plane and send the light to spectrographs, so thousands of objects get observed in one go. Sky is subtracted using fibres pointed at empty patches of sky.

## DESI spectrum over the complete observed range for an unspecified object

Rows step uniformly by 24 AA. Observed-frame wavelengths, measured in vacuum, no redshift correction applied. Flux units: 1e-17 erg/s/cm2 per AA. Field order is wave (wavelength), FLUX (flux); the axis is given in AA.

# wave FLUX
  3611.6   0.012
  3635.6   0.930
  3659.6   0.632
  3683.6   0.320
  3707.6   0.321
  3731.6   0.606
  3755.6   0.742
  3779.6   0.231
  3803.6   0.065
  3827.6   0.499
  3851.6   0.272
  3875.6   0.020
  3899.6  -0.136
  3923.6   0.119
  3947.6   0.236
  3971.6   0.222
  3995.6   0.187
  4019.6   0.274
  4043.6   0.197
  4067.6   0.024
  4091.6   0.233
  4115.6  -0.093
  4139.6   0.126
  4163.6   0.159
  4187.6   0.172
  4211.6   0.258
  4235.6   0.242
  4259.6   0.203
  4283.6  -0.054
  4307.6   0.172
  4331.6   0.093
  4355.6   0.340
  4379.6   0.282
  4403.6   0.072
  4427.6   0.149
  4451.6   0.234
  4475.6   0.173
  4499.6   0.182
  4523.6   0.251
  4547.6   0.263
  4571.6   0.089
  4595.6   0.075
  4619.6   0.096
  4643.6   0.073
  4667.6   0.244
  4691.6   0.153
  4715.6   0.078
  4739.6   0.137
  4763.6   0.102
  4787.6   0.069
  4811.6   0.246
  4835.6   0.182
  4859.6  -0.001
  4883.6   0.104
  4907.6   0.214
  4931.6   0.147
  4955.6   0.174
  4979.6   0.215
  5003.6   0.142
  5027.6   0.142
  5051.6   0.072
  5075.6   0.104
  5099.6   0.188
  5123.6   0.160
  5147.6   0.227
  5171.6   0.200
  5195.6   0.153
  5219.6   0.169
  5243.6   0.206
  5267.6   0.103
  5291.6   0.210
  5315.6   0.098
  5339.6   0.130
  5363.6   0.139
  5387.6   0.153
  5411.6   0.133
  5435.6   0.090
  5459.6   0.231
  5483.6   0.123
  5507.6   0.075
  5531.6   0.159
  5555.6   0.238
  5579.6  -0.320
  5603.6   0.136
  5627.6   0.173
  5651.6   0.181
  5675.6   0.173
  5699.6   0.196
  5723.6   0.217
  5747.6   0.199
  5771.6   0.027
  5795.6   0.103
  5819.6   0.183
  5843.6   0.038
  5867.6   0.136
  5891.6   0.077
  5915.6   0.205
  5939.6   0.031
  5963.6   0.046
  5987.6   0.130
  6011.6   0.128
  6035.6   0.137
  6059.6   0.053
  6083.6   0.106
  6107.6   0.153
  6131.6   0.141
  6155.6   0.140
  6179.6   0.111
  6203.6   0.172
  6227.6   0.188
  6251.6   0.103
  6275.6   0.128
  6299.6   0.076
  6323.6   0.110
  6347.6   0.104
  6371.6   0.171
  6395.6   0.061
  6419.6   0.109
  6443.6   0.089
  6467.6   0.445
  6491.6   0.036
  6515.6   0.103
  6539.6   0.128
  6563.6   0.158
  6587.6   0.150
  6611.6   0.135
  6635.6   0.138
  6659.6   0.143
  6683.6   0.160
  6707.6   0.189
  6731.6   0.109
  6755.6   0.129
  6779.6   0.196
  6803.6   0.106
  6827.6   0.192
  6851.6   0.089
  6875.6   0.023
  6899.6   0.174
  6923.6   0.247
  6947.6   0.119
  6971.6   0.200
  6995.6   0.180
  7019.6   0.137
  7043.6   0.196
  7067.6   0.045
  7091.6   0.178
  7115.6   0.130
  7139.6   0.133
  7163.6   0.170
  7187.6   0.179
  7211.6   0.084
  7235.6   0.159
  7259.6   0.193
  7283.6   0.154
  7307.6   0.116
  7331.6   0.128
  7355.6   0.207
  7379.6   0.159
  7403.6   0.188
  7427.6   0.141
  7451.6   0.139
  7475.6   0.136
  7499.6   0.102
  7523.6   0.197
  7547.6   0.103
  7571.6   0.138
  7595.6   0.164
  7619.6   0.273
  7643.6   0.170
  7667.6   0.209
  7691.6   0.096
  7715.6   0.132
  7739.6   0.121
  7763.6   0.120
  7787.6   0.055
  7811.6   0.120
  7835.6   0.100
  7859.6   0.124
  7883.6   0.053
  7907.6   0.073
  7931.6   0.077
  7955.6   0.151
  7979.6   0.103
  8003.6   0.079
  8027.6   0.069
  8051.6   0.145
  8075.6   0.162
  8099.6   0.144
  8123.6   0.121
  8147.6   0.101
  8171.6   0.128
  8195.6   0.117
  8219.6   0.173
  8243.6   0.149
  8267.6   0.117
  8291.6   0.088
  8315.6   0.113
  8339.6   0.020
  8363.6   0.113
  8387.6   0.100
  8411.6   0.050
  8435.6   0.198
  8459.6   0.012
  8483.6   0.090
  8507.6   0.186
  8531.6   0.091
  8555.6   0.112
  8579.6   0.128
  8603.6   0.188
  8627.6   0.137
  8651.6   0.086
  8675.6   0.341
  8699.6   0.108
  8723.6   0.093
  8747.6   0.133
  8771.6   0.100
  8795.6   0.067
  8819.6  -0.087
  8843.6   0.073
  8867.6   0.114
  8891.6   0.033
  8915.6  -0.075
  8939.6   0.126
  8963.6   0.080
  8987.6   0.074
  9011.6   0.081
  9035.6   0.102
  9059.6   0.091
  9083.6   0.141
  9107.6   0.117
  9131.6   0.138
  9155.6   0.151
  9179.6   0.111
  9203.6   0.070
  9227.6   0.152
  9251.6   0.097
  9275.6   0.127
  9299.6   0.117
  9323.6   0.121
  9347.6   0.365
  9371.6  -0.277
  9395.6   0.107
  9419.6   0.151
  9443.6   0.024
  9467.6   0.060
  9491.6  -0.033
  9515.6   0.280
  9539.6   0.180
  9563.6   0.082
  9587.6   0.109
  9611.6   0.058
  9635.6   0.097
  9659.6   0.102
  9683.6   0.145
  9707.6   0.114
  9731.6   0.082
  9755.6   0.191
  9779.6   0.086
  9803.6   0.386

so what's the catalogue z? 0.73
